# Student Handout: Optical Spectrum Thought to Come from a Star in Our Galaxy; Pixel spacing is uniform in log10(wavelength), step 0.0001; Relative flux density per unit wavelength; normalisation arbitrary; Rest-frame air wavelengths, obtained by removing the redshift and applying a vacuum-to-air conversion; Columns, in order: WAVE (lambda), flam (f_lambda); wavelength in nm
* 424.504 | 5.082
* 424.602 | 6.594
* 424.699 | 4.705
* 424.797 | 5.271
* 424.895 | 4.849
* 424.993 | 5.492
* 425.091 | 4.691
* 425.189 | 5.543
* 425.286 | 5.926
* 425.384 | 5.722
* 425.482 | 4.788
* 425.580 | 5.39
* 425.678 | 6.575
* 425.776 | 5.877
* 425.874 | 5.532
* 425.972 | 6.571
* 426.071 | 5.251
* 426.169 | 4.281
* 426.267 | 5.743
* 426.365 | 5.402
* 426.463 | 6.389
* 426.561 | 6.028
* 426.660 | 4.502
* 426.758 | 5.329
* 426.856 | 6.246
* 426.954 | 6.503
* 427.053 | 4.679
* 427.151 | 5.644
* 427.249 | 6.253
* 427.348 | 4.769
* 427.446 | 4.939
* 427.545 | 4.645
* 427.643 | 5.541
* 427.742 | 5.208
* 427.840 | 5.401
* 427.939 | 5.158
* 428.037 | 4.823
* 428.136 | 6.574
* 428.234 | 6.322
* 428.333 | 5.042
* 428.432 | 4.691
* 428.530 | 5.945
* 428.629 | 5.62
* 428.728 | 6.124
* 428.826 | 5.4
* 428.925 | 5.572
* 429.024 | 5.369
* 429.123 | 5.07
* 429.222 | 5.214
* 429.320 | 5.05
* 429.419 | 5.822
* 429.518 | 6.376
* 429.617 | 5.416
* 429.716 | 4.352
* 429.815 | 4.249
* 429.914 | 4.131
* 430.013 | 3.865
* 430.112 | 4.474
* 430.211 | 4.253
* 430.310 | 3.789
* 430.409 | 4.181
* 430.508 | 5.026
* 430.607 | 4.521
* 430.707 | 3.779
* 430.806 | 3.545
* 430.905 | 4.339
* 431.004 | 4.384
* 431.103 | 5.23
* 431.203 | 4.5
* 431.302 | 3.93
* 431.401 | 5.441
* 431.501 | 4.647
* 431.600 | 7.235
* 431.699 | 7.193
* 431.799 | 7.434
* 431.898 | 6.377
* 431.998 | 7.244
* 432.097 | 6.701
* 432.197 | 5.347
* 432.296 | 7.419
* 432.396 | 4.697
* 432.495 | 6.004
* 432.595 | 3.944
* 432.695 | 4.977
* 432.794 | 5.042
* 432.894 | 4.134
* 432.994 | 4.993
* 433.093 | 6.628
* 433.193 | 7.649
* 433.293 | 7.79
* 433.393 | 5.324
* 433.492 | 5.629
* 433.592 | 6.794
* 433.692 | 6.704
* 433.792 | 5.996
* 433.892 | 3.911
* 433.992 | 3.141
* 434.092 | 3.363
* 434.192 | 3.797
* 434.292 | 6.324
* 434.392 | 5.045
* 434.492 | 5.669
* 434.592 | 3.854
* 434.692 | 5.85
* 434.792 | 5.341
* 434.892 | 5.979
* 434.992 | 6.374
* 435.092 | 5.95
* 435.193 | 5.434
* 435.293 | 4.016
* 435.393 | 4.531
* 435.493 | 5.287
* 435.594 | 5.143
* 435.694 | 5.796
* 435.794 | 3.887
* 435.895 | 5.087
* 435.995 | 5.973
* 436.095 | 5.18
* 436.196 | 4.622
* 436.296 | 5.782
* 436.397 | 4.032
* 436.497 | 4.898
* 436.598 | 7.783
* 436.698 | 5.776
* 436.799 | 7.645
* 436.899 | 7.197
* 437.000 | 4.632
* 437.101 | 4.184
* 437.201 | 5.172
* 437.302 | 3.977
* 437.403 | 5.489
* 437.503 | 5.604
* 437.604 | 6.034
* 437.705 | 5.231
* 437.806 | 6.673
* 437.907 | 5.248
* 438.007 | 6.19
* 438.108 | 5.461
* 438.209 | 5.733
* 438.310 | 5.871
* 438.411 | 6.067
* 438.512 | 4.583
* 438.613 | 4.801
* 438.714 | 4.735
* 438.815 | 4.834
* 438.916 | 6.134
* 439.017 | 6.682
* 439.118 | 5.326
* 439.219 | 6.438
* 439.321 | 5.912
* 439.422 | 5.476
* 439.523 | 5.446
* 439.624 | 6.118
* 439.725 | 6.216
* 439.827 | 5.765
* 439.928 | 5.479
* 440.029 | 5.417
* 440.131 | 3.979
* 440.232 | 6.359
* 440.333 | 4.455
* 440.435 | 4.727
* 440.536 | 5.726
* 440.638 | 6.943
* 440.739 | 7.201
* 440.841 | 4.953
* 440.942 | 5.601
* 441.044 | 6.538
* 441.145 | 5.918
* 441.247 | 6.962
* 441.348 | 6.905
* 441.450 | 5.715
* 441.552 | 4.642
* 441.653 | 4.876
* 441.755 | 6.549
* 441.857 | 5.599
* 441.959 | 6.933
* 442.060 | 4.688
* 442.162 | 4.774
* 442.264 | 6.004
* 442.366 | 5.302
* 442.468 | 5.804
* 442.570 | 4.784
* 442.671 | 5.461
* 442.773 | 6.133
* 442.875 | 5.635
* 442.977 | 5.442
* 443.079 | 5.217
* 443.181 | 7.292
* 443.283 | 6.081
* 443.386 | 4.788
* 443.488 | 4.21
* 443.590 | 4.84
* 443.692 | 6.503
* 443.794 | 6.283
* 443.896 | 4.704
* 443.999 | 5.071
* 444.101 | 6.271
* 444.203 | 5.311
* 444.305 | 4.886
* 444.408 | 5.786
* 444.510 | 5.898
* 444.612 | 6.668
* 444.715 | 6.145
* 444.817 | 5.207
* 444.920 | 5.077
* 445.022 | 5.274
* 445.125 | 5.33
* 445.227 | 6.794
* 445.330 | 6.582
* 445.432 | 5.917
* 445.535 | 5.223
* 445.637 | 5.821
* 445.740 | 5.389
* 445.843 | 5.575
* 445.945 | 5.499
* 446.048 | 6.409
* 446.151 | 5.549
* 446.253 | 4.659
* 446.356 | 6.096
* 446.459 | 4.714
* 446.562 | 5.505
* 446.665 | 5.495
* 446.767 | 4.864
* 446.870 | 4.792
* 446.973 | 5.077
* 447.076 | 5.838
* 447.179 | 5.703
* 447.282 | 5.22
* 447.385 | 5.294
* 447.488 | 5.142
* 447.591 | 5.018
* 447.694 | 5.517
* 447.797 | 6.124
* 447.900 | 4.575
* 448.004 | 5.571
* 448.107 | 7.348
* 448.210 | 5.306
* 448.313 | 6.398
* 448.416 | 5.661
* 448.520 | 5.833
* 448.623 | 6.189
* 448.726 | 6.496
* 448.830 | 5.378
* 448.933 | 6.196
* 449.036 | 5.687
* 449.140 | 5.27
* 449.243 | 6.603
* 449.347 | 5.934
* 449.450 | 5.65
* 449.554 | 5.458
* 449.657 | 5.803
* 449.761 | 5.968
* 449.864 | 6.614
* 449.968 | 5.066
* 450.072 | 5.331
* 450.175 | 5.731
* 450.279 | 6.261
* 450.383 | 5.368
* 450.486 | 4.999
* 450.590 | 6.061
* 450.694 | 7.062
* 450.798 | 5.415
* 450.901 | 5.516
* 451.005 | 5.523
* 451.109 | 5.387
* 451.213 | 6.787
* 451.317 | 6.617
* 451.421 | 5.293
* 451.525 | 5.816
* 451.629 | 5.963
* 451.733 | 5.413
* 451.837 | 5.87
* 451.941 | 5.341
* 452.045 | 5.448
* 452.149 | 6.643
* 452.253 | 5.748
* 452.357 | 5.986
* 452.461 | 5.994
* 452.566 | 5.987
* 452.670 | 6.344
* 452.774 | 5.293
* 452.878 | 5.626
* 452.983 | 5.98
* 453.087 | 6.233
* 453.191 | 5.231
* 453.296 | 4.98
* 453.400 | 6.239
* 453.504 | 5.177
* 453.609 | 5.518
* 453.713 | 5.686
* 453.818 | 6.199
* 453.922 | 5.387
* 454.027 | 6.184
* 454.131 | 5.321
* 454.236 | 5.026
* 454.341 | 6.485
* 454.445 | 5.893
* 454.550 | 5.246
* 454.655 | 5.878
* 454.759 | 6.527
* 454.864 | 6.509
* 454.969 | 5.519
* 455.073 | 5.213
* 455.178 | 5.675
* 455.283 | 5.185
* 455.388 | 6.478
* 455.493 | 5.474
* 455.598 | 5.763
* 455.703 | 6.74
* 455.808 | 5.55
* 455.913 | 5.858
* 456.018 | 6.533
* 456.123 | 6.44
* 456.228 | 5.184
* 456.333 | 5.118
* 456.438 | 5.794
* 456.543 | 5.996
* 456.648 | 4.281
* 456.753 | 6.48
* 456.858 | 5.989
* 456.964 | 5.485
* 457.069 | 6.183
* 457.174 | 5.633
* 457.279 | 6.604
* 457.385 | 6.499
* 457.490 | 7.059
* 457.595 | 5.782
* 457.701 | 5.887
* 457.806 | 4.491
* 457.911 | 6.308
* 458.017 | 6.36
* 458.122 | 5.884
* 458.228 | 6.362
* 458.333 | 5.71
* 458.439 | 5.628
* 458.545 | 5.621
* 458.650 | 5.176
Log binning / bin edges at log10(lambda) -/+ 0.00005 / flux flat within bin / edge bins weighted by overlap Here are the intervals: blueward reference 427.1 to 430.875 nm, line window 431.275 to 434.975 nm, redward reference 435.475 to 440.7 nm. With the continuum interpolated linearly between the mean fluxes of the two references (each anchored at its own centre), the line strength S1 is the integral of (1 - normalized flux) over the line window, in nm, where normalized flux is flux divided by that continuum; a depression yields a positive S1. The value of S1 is -0.25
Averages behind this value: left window 5.05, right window 5.53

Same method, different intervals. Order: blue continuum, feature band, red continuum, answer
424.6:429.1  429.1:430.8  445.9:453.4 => 0.268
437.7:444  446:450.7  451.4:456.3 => 0.060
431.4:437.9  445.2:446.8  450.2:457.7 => 0.026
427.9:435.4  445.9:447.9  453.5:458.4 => 0.095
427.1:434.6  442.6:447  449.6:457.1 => 0.023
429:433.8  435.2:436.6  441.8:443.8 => 0.097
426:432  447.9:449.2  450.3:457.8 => -0.046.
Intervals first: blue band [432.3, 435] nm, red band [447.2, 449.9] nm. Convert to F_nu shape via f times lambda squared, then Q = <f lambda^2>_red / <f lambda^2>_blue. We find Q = 1.15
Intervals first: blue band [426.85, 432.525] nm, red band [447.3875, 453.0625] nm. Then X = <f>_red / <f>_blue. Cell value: 1.10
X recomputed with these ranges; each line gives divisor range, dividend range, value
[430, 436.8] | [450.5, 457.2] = 1.09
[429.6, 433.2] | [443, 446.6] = 1.09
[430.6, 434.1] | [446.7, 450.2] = 1.03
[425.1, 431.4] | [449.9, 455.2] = 1.11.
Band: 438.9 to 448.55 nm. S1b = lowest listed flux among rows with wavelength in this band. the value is 3.979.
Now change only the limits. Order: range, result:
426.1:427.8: 4.281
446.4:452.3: 4.575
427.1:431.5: 3.545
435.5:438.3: 3.887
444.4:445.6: 5.077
